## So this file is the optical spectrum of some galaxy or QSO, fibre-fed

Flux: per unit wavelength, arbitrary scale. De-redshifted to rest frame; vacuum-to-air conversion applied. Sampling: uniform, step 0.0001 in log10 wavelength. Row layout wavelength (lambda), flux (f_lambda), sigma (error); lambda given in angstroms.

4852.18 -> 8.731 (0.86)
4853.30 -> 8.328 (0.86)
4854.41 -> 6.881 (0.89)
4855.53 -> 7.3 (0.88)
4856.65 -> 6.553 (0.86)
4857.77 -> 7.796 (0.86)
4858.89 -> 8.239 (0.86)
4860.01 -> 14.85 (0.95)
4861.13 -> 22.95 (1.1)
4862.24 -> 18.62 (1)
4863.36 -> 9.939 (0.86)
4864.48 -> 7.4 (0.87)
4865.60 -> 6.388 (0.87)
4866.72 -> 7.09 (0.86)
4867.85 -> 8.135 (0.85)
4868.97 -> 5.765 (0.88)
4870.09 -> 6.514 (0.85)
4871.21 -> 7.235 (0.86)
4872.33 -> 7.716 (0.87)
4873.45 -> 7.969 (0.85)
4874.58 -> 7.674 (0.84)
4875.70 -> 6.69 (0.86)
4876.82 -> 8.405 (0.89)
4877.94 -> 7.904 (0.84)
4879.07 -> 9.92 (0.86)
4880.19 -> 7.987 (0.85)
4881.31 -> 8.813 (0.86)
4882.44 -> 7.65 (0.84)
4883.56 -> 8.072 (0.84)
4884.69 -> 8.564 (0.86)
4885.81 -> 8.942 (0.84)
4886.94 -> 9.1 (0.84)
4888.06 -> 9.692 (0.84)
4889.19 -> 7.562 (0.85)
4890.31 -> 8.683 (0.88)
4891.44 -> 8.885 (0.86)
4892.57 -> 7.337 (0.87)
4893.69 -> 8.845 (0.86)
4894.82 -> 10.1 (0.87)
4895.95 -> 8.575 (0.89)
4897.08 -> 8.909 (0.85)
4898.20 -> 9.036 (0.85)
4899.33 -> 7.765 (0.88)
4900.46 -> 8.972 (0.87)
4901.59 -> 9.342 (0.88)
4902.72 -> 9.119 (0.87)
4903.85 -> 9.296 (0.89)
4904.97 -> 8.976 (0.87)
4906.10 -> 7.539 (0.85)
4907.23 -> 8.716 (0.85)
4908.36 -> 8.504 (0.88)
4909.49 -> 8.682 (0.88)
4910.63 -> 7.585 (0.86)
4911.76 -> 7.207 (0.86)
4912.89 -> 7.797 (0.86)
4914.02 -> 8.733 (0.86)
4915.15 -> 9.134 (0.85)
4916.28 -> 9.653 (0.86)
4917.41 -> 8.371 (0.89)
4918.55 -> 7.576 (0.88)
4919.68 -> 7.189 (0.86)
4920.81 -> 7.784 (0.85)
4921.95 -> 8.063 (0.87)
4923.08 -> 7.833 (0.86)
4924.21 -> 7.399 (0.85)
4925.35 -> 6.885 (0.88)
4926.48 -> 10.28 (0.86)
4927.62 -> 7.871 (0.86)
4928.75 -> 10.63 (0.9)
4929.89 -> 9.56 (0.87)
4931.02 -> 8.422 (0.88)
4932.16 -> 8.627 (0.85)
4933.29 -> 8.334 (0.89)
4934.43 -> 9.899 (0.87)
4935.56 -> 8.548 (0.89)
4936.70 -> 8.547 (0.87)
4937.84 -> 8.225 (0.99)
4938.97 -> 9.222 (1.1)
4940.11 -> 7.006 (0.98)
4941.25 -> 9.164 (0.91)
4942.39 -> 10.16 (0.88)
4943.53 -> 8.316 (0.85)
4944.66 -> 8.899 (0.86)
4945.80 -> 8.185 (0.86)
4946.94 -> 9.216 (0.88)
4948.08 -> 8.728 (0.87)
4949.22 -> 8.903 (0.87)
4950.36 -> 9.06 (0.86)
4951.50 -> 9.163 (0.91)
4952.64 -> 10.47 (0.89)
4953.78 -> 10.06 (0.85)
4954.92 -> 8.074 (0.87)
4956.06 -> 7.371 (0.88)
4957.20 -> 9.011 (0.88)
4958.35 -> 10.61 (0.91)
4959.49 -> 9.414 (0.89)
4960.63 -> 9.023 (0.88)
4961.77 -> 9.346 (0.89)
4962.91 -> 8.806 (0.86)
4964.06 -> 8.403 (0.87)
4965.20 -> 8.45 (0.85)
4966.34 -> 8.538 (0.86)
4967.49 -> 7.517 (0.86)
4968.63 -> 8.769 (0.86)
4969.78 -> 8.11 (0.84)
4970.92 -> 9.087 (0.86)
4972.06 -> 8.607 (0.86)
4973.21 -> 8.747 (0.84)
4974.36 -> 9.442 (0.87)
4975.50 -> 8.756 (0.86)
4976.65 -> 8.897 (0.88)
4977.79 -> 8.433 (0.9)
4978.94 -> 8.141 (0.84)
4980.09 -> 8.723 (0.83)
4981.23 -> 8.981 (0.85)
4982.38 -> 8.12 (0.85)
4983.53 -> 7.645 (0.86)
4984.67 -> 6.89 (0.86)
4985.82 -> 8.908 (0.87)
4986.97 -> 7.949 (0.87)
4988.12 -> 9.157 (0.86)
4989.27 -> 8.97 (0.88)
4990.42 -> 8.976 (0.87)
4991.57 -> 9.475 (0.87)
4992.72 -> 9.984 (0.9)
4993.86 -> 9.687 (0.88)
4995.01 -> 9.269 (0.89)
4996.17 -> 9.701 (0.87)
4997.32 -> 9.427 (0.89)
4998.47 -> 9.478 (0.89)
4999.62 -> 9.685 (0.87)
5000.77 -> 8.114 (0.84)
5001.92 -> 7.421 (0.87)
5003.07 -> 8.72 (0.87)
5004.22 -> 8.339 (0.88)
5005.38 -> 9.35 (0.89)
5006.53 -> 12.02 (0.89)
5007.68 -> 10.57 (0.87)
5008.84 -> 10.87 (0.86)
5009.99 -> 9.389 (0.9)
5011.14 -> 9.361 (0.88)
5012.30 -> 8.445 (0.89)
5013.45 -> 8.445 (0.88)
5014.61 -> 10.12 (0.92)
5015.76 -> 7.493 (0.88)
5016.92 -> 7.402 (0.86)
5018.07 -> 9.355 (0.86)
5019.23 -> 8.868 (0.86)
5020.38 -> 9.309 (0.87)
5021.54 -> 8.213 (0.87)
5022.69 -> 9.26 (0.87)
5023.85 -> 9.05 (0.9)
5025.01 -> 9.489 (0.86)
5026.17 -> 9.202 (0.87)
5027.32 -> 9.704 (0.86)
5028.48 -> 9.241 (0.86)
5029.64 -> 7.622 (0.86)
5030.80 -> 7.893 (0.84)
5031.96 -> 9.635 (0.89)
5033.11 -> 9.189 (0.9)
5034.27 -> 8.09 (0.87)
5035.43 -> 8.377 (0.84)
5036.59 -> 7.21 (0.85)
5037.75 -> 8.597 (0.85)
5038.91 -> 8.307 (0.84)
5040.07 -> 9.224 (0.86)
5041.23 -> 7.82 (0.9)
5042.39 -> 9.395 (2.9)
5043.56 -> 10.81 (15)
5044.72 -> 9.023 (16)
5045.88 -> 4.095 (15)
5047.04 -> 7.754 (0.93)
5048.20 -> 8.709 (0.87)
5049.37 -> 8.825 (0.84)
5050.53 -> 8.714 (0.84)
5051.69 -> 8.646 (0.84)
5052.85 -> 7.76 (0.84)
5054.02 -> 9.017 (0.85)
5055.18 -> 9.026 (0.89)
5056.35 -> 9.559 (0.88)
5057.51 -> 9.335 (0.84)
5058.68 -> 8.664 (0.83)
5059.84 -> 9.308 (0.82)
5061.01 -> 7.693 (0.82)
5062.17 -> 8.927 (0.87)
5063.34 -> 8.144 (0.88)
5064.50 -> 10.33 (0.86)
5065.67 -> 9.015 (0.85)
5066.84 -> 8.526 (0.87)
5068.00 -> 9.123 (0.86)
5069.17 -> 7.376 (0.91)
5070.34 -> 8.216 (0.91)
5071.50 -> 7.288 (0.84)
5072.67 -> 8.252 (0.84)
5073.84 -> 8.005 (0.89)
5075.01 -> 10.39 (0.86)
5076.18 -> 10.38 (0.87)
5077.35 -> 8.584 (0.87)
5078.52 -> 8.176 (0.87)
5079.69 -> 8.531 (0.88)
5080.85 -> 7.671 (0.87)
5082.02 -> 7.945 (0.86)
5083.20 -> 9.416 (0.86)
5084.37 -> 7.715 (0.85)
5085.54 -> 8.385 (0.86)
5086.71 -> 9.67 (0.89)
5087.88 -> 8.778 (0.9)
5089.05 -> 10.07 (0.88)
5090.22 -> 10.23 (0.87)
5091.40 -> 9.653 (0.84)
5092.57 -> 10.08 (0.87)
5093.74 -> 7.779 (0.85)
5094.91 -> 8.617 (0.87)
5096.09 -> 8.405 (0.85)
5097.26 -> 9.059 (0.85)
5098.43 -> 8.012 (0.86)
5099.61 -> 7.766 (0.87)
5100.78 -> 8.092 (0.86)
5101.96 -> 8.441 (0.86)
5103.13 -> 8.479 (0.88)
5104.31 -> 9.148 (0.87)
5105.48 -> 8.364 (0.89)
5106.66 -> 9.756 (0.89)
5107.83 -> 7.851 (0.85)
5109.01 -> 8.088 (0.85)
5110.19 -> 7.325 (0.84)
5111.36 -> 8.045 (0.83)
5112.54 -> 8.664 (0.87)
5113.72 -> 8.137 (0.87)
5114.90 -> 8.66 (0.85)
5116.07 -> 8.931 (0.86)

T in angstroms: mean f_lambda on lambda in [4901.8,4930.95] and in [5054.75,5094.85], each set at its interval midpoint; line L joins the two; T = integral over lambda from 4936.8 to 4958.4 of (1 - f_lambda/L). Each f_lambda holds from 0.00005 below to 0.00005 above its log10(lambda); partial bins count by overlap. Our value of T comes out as -1.0 angstroms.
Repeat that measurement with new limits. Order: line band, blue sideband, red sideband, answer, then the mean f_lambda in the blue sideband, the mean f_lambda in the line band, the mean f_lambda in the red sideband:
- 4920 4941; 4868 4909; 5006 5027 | 0.38 angstroms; 8.36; 8.5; 9.27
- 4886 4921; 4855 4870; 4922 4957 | 2.92 angstroms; 9.97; 8.55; 8.76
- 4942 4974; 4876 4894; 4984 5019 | -0.08 angstroms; 8.49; 8.89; 9.09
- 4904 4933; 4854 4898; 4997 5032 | 1.81 angstroms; 8.87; 8.38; 9.07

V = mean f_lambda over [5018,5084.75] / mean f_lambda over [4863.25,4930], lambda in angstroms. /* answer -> 1.04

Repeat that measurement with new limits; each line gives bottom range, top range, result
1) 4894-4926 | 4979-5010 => 1.08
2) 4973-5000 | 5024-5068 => 0.98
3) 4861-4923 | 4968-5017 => 1.04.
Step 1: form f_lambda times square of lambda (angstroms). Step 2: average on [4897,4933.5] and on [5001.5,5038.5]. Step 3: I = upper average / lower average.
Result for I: 1.10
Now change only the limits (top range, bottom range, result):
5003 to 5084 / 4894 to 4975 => 1.05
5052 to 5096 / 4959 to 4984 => 1.06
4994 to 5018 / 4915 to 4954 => 1.09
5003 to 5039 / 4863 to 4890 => 1.20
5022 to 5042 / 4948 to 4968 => 1.00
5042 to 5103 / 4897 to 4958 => 1.06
